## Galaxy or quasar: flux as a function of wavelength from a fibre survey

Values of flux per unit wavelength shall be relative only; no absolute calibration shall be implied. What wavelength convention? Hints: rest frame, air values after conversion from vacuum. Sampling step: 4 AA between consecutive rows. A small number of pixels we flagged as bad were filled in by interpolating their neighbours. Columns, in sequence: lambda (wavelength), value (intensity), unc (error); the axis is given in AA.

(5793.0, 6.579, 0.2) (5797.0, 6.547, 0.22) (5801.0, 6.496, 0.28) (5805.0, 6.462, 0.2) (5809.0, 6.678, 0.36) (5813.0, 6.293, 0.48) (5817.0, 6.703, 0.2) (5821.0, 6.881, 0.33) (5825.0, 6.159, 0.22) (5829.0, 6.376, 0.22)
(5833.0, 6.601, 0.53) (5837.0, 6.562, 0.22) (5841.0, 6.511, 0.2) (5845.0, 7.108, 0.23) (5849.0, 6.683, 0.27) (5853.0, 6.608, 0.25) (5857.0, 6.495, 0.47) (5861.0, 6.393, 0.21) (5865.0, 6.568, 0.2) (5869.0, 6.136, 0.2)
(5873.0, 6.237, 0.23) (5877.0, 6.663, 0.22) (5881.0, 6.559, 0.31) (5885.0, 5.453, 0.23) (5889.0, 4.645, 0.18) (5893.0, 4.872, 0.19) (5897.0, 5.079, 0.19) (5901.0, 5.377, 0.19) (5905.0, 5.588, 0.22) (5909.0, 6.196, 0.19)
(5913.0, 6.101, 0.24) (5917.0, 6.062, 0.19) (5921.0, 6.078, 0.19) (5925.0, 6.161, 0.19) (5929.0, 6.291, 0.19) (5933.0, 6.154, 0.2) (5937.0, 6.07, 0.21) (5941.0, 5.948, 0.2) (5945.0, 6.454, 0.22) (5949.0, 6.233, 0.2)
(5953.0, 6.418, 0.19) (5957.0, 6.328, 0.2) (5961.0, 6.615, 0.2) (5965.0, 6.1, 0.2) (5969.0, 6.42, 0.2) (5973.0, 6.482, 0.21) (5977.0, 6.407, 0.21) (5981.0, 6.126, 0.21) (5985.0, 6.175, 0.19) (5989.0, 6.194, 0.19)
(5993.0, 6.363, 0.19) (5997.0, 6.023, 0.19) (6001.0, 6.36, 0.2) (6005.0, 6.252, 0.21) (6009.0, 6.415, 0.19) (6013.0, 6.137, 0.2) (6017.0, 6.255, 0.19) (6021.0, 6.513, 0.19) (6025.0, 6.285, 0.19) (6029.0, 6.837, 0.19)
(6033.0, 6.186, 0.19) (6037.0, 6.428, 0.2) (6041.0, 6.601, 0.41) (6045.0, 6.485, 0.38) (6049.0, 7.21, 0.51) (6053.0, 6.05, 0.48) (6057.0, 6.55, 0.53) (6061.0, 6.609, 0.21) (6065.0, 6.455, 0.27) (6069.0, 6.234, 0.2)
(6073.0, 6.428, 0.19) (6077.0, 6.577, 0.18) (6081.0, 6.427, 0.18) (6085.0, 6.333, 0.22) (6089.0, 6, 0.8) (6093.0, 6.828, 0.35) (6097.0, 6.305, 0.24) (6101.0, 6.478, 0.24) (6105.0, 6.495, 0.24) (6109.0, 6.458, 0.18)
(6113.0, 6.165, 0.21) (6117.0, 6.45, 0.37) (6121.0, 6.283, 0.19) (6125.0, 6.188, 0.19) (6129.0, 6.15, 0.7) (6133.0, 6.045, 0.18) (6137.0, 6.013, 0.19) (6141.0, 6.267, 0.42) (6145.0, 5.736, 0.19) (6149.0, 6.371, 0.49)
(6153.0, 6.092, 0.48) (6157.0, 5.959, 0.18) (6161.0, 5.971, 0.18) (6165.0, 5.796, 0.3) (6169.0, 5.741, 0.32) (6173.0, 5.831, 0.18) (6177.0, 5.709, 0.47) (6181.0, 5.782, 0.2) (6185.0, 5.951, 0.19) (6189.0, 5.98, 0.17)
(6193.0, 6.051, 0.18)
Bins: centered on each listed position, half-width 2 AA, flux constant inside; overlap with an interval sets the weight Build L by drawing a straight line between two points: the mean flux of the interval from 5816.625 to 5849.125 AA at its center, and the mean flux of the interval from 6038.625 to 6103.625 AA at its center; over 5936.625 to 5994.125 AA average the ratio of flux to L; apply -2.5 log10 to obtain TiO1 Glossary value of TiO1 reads 0.04 mag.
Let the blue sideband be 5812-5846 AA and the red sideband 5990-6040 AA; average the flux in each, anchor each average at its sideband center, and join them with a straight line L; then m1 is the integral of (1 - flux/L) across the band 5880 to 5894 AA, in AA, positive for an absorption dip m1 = 2.51 AA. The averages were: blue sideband 6.57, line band 5.33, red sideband 6.34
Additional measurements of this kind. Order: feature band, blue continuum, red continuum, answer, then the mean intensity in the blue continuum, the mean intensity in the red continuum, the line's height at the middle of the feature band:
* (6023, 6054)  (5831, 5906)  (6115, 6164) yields -2.05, 6.12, 6.12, 6.12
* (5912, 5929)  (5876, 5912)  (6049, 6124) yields -1.25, 5.59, 6.41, 5.7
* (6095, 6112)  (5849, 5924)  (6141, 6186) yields -1.40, 5.97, 5.92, 5.93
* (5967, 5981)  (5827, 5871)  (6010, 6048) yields 0.17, 6.55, 6.44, 6.47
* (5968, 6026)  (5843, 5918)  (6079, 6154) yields -1.29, 6.04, 6.27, 6.16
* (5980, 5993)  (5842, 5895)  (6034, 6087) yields 0.36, 6.19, 6.49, 6.37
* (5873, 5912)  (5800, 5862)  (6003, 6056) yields 5.25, 6.57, 6.44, 6.53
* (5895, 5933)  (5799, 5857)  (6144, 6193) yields 3.05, 6.58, 5.92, 6.41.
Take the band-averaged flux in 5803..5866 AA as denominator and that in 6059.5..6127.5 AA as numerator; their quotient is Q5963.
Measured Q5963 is 1.0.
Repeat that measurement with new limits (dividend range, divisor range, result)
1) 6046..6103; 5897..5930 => 1.09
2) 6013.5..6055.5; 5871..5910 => 1.15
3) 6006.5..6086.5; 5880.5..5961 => 1.09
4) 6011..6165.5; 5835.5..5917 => 1.04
